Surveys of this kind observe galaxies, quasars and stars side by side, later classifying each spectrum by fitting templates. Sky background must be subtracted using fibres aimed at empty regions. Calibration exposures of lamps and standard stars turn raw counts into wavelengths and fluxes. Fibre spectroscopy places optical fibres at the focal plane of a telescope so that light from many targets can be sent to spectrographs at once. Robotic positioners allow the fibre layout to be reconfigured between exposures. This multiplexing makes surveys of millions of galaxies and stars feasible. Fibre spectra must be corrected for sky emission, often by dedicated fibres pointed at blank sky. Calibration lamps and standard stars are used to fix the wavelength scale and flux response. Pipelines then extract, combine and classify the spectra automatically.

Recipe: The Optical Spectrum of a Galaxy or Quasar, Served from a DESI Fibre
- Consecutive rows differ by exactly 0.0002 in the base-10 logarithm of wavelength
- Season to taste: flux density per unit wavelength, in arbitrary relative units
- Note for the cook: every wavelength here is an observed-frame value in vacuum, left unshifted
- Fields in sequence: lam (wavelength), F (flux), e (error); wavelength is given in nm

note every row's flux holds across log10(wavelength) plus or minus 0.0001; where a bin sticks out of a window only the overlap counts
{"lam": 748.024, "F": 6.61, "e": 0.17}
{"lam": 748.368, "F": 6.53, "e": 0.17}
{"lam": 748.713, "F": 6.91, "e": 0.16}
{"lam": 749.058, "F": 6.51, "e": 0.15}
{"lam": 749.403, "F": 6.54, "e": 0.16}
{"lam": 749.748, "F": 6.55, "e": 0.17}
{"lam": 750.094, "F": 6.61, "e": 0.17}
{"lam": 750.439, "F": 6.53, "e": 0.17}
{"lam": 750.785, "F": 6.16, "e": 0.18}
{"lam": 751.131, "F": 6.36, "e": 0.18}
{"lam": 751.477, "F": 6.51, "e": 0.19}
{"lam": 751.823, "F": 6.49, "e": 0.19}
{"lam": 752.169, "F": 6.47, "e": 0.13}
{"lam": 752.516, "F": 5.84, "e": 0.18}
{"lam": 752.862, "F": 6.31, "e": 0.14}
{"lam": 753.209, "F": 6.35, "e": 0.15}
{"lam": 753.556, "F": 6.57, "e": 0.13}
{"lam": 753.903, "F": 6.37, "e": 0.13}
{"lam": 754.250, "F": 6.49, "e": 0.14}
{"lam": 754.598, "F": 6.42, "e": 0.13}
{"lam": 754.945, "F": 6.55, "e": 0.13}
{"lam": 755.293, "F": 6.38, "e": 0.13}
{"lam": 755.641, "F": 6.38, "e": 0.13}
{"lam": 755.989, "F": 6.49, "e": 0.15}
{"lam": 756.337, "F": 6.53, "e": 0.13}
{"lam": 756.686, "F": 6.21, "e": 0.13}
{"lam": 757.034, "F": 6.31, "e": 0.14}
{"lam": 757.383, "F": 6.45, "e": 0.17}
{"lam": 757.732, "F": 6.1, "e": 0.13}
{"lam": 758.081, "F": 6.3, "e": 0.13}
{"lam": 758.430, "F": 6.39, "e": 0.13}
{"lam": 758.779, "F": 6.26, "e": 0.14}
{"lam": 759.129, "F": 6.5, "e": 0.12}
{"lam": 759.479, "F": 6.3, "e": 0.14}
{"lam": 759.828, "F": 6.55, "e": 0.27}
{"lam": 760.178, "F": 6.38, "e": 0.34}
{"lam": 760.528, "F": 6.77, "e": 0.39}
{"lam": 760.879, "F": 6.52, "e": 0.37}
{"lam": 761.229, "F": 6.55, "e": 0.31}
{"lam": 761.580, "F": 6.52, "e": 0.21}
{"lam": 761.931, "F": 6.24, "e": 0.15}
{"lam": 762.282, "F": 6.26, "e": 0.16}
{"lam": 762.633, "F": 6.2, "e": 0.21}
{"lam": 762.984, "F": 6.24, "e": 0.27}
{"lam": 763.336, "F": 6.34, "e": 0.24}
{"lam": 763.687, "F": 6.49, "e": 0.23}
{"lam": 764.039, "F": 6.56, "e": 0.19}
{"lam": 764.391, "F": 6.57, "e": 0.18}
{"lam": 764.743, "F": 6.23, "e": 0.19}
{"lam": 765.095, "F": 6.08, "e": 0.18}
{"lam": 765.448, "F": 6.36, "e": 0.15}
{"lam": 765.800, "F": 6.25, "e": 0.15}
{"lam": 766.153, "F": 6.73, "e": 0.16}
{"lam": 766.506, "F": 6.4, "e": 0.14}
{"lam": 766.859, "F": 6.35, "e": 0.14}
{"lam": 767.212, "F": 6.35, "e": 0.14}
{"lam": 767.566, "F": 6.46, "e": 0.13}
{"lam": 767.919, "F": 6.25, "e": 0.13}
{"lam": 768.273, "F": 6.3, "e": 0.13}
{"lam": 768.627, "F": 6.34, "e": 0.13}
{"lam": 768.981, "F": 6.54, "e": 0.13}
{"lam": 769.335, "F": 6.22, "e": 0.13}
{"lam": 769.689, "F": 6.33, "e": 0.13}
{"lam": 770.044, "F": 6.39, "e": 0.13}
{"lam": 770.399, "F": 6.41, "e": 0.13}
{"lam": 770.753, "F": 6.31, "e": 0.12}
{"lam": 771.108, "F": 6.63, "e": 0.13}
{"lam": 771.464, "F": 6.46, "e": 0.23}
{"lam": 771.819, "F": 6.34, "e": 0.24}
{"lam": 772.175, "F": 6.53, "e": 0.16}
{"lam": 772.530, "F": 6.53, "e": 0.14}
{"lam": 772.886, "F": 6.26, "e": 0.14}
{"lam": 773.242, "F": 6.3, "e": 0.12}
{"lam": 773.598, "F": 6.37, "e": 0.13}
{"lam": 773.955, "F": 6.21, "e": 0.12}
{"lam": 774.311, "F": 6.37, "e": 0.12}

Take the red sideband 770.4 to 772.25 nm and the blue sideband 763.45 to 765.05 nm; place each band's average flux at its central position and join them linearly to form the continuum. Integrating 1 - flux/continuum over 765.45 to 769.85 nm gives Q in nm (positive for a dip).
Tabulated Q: 0.04 nm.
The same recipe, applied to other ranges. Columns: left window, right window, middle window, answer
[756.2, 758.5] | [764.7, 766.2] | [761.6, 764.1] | -0.010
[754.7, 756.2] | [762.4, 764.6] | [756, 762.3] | 0.023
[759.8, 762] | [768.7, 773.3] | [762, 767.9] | 0.098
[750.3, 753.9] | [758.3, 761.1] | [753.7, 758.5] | 0.021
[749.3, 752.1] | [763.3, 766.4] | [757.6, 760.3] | 0.033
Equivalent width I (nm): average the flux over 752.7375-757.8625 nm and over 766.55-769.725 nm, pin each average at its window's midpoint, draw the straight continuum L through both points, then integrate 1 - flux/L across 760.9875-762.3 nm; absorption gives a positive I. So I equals -0.01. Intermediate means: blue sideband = 6.4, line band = 6.41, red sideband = 6.35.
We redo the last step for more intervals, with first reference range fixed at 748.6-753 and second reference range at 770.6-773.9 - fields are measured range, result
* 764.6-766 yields 0.04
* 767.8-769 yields 0.01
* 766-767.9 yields -0.01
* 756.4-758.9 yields 0.05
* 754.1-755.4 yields -0.01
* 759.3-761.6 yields -0.03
